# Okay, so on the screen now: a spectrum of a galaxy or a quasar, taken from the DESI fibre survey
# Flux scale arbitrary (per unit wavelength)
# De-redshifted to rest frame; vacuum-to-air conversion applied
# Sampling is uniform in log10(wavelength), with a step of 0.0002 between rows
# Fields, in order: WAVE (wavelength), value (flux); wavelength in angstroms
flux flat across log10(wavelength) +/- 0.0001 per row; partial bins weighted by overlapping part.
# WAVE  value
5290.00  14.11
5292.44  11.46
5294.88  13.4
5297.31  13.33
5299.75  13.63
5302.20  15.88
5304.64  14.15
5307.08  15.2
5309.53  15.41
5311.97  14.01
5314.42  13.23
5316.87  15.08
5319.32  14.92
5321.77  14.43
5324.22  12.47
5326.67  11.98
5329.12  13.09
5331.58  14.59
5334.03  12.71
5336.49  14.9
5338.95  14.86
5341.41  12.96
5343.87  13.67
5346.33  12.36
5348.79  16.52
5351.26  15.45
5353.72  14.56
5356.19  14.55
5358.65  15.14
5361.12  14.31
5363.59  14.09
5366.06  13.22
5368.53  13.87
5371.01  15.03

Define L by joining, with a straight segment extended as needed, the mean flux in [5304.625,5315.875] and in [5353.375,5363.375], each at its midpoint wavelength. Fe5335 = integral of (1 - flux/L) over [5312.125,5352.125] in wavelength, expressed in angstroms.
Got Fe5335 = 1.6 angstroms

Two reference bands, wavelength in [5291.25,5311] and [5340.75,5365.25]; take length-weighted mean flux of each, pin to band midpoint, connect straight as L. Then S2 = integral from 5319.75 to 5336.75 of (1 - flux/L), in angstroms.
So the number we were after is 0.9 angstroms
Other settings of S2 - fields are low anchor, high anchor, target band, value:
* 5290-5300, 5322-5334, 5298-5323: -2.8 angstroms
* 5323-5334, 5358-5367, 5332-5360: -1.5 angstroms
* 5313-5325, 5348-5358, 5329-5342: 0.6 angstroms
